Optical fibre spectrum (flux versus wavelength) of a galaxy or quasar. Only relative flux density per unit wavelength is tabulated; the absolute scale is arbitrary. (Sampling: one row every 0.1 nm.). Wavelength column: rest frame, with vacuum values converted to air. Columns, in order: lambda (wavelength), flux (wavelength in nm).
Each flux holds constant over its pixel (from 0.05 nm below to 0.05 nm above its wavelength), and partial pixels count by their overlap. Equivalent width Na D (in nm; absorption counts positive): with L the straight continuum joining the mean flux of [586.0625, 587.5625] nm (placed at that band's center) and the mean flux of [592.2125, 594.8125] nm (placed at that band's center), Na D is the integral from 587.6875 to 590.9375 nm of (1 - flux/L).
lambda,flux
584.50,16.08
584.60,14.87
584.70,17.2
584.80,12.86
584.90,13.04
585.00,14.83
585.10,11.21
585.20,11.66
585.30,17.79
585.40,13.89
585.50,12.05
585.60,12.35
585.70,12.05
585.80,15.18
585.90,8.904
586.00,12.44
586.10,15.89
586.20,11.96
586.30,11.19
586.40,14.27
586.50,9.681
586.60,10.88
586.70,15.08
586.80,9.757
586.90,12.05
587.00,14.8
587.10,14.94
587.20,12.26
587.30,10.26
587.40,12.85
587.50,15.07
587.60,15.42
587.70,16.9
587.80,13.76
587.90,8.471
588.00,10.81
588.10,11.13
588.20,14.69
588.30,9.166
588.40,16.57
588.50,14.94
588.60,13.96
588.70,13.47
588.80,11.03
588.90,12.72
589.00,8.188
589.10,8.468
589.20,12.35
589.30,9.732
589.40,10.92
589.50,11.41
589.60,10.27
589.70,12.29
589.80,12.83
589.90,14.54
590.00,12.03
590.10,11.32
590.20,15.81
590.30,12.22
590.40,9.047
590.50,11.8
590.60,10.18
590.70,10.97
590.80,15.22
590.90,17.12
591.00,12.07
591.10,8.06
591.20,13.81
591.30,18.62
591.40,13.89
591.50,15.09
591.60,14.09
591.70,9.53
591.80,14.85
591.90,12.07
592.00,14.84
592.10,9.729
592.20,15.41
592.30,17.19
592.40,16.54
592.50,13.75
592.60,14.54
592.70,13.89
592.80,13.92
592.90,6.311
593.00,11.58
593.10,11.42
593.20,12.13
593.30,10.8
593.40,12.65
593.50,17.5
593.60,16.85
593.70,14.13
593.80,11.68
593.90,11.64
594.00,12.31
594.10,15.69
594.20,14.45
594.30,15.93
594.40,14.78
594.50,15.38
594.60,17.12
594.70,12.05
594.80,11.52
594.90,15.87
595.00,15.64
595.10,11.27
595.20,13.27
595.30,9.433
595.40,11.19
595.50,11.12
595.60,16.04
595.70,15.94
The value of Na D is 0.23 nm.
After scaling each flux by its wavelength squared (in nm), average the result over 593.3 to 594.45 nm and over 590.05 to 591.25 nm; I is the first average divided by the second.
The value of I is 1.16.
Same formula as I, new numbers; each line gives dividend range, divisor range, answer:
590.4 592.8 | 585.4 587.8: 1.07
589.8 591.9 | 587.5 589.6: 1.07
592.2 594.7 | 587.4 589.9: 1.14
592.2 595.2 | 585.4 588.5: 1.10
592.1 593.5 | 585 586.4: 1.04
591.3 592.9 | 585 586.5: 1.10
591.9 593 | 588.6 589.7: 1.23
